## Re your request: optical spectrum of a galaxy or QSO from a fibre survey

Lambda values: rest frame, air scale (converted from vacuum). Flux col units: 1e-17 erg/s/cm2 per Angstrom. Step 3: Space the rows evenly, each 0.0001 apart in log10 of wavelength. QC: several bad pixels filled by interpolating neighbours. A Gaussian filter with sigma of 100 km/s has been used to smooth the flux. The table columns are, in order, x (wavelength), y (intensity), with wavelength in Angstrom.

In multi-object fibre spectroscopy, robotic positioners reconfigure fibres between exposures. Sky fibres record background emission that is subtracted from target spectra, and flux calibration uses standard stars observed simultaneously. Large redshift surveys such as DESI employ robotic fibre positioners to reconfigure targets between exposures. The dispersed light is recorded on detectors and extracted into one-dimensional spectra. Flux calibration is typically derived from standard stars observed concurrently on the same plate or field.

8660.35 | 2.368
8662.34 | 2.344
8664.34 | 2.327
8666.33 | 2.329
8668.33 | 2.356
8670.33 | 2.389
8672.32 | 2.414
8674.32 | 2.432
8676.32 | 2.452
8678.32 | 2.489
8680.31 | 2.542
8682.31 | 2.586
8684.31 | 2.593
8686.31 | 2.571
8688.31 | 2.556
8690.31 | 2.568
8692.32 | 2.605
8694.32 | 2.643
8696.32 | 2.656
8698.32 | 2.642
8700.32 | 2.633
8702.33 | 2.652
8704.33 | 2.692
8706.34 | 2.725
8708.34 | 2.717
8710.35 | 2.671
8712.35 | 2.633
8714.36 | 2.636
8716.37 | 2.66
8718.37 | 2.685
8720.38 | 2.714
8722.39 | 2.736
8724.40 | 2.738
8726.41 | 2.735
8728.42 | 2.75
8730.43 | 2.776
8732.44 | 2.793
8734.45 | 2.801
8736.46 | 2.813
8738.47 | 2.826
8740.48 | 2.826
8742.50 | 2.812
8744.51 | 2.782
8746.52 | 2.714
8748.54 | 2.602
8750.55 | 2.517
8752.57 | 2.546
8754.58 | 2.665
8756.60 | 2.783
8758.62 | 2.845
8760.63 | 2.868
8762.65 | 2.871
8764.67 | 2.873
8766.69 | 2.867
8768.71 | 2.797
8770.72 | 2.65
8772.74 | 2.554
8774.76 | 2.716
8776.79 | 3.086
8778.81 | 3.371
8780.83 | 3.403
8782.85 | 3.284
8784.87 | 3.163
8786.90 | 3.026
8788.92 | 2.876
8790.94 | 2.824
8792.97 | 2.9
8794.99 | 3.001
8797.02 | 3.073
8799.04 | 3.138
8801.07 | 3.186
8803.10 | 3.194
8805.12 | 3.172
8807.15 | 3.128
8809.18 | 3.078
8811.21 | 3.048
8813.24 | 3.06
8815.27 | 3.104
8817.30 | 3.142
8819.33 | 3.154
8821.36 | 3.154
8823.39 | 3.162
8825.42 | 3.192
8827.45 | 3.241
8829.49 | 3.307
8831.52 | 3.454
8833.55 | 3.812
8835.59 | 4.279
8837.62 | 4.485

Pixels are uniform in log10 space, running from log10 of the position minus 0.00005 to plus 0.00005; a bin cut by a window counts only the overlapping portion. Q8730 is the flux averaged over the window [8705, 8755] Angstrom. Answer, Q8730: 2.72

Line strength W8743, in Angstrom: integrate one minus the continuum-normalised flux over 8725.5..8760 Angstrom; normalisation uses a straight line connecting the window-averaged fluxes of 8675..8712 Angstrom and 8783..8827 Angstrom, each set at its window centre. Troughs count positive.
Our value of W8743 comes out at 1.0 Angstrom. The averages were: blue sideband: 2.61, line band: 2.74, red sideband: 3.09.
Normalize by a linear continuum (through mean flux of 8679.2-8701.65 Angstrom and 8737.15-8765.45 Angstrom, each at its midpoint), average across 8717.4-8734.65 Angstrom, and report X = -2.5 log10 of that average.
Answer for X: -0.02 mag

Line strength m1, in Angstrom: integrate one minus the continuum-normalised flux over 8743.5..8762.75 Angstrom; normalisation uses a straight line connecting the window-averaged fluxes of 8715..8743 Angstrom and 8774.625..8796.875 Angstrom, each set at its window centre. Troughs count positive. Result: 1.2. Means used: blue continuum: 2.76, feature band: 2.71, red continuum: 3.07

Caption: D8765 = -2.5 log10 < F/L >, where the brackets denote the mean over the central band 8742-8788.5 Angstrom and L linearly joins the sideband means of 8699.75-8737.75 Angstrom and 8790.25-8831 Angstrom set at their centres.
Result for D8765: 0.02 mag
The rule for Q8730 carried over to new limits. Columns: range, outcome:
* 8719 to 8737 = 2.76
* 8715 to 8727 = 2.71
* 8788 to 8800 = 2.97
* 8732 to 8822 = 2.94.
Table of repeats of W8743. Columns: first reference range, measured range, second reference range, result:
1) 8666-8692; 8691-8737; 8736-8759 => -1.59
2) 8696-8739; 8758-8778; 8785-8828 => 0.74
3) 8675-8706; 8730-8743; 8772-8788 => 0.17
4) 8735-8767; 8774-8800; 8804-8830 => -0.87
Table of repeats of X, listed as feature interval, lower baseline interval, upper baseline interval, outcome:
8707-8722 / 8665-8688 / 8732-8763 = -0.024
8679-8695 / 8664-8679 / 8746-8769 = -0.051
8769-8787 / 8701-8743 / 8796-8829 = -0.012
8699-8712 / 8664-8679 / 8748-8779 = -0.058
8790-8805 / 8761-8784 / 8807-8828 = -0.001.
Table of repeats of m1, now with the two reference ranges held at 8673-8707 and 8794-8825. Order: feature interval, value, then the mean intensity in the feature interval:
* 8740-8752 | 0.6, 2.7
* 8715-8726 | 0.1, 2.71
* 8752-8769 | 0.6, 2.8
